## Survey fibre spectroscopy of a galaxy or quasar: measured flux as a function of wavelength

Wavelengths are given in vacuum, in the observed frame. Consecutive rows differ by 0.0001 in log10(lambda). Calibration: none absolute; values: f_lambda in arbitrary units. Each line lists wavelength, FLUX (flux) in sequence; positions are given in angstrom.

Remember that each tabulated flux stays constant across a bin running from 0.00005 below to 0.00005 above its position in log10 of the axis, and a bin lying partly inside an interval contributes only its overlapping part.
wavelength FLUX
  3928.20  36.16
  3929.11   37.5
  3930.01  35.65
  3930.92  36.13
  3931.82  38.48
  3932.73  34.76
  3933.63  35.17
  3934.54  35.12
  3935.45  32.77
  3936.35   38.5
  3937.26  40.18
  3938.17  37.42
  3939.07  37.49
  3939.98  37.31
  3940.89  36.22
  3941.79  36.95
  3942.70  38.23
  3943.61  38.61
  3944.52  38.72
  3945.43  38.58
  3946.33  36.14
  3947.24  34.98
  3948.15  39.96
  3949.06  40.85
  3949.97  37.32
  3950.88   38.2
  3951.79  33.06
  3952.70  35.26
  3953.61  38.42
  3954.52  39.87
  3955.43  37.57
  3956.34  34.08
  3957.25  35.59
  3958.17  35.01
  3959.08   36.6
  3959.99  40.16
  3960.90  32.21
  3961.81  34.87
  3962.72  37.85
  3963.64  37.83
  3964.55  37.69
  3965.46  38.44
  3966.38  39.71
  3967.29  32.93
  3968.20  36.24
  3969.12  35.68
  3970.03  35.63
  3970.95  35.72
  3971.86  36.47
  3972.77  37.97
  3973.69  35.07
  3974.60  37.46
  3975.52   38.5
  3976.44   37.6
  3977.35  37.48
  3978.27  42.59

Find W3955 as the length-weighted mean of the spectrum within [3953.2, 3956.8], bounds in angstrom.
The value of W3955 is 37.5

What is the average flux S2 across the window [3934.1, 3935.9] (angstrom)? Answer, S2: 33.9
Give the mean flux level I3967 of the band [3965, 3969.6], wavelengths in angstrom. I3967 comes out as 36.6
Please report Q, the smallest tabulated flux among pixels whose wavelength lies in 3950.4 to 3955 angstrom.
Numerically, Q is 33.06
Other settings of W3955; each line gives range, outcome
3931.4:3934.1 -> 36.1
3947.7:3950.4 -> 39.4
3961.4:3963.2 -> 36.3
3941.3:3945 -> 38.1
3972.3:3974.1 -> 36.5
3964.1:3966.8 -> 38.5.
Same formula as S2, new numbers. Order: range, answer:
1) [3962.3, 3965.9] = 37.9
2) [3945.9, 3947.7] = 35.5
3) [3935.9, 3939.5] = 38.4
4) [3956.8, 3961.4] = 35.9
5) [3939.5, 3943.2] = 37.2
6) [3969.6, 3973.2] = 36.5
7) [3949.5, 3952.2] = 36.3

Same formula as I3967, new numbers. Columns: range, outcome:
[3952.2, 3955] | 37.8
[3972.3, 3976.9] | 37.3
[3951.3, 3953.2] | 34.3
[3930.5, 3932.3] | 37.3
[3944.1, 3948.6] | 37.7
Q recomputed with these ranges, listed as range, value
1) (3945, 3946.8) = 36.14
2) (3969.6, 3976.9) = 35.07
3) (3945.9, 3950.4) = 34.98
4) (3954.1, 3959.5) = 34.08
